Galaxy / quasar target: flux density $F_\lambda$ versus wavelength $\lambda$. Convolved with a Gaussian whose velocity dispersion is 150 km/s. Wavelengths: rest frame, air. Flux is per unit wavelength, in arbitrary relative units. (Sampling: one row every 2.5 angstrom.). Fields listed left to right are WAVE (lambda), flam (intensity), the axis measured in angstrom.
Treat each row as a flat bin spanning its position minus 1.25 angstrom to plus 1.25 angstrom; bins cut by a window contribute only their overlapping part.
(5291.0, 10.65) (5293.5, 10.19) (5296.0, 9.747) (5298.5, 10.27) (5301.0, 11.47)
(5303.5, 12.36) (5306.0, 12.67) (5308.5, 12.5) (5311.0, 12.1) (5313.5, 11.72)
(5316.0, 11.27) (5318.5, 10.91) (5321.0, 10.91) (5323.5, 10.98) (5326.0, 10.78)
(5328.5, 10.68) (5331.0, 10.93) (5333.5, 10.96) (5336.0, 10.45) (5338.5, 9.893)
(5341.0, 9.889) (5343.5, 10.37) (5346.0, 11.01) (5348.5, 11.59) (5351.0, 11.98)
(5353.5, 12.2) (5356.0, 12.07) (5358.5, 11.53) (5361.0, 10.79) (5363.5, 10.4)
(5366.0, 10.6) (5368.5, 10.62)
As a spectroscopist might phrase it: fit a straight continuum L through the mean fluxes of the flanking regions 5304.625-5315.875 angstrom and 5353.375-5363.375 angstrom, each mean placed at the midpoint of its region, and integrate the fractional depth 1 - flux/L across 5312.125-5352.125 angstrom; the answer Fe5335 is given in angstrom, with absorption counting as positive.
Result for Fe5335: 3.2 angstrom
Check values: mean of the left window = 12.2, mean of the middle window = 10.9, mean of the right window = 11.4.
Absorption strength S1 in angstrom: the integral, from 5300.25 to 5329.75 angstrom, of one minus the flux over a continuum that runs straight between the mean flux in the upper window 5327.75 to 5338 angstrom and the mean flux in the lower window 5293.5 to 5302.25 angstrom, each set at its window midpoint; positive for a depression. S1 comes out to -2.7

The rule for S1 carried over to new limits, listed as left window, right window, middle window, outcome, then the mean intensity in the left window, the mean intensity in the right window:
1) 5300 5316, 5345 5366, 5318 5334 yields 1.3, 12.1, 11.4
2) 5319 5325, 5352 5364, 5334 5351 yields 0.9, 10.9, 11.5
